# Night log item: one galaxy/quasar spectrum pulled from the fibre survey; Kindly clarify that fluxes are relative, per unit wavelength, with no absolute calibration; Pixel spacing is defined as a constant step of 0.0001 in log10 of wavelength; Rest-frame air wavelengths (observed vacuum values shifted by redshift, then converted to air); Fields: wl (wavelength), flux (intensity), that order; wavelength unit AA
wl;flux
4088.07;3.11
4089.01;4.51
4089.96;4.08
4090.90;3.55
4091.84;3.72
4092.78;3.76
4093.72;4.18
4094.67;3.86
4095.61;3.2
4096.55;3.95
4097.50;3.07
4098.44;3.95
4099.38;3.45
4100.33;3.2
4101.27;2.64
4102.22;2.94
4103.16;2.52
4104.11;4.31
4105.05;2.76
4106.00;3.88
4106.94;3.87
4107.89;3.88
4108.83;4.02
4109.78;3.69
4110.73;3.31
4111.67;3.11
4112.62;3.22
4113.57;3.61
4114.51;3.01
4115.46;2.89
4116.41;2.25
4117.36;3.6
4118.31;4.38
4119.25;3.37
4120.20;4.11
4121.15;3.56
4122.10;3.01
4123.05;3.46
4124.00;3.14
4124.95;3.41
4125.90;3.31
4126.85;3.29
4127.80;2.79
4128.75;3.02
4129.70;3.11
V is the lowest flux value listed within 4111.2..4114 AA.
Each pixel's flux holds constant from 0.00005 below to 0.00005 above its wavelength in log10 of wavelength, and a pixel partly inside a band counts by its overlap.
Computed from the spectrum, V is 3.11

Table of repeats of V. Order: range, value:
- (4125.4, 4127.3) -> 3.29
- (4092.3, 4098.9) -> 3.07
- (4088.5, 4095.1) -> 3.55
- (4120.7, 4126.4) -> 3.01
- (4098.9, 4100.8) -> 3.2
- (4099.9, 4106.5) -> 2.52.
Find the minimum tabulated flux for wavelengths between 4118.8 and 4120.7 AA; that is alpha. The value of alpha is 3.37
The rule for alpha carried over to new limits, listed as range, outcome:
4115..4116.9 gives 2.25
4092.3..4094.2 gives 3.76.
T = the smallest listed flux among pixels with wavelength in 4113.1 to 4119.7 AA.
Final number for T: 2.25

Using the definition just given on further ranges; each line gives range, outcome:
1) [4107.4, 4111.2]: 3.31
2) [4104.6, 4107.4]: 2.76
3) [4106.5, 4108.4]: 3.87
